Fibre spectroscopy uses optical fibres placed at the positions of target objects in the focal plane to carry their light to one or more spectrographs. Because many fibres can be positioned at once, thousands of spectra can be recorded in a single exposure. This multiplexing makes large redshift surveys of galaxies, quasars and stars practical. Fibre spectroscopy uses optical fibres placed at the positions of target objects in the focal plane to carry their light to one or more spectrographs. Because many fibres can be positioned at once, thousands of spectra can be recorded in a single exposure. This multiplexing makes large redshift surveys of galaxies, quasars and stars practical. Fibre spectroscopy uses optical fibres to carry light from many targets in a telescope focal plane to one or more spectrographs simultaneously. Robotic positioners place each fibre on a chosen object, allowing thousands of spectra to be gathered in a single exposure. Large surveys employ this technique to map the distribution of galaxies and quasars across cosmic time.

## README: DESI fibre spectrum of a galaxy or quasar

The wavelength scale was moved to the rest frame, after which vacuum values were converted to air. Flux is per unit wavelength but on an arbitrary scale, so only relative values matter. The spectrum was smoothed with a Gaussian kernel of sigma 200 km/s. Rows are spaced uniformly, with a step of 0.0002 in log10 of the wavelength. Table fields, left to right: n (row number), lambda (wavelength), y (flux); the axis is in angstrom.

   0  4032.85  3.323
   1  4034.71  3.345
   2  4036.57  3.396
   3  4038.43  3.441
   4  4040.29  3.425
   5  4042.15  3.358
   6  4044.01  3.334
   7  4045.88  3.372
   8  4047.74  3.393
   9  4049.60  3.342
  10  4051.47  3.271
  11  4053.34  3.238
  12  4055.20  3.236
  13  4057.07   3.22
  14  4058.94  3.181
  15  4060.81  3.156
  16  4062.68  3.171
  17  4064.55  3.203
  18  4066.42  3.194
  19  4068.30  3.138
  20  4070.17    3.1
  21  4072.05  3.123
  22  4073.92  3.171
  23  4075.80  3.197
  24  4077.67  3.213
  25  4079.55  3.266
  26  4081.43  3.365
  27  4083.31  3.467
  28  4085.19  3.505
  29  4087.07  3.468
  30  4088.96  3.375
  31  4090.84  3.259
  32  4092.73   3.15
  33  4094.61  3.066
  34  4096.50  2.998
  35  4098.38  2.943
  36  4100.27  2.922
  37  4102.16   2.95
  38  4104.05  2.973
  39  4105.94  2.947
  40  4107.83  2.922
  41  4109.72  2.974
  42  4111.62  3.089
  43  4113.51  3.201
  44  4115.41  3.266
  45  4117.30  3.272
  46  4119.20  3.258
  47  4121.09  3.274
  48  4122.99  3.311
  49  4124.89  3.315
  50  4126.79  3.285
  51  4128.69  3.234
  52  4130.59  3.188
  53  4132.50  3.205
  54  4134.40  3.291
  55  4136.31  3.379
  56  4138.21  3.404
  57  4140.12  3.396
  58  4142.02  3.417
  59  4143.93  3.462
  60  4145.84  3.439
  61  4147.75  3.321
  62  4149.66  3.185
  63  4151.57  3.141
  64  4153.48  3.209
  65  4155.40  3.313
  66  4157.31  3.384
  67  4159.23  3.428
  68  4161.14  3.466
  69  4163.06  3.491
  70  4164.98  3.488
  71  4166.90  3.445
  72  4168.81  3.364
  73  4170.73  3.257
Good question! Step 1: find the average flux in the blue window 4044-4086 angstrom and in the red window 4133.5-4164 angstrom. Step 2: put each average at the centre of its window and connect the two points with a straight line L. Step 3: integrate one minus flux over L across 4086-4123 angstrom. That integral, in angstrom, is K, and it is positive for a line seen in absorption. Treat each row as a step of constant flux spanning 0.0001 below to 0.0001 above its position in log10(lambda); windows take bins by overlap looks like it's 2.0 angstrom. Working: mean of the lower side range 3.25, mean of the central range 3.13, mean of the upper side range 3.36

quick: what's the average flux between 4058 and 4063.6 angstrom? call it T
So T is 3.17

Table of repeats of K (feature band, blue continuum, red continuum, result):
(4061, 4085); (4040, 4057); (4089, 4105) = -0.31 angstrom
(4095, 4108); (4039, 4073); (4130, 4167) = 1.35 angstrom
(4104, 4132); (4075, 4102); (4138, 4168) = 0.99 angstrom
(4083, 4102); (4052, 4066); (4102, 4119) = -0.44 angstrom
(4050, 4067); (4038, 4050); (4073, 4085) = 0.68 angstrom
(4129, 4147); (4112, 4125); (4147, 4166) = -0.25 angstrom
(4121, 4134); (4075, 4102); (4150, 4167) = 0.16 angstrom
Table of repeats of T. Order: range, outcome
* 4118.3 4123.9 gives 3.28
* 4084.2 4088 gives 3.49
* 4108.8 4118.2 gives 3.16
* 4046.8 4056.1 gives 3.3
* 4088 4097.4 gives 3.17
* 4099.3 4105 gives 2.95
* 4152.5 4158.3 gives 3.3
